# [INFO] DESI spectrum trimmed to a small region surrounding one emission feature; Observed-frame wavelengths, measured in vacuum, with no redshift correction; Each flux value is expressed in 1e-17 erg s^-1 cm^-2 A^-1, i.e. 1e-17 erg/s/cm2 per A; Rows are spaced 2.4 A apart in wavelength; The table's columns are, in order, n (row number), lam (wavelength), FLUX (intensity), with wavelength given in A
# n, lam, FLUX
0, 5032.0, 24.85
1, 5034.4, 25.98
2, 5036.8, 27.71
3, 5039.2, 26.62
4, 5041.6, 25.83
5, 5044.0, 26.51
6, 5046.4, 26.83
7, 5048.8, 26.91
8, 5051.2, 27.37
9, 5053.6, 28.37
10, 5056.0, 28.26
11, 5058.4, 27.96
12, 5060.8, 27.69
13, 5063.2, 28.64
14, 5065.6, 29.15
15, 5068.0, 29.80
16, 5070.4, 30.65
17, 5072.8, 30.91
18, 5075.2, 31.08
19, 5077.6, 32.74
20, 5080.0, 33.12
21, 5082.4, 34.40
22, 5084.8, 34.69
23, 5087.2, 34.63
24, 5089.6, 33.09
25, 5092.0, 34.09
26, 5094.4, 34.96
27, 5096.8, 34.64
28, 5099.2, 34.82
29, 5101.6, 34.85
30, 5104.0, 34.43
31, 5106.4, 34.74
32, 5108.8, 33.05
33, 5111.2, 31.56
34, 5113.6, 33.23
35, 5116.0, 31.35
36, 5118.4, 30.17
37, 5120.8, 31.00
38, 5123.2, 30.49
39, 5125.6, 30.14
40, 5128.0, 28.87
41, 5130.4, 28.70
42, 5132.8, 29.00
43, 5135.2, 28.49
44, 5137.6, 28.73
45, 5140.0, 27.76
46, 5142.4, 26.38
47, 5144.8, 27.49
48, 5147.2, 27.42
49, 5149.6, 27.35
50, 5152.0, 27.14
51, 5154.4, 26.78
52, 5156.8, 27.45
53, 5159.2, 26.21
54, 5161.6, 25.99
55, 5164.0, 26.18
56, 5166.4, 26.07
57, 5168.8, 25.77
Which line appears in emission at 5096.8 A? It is Mg II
